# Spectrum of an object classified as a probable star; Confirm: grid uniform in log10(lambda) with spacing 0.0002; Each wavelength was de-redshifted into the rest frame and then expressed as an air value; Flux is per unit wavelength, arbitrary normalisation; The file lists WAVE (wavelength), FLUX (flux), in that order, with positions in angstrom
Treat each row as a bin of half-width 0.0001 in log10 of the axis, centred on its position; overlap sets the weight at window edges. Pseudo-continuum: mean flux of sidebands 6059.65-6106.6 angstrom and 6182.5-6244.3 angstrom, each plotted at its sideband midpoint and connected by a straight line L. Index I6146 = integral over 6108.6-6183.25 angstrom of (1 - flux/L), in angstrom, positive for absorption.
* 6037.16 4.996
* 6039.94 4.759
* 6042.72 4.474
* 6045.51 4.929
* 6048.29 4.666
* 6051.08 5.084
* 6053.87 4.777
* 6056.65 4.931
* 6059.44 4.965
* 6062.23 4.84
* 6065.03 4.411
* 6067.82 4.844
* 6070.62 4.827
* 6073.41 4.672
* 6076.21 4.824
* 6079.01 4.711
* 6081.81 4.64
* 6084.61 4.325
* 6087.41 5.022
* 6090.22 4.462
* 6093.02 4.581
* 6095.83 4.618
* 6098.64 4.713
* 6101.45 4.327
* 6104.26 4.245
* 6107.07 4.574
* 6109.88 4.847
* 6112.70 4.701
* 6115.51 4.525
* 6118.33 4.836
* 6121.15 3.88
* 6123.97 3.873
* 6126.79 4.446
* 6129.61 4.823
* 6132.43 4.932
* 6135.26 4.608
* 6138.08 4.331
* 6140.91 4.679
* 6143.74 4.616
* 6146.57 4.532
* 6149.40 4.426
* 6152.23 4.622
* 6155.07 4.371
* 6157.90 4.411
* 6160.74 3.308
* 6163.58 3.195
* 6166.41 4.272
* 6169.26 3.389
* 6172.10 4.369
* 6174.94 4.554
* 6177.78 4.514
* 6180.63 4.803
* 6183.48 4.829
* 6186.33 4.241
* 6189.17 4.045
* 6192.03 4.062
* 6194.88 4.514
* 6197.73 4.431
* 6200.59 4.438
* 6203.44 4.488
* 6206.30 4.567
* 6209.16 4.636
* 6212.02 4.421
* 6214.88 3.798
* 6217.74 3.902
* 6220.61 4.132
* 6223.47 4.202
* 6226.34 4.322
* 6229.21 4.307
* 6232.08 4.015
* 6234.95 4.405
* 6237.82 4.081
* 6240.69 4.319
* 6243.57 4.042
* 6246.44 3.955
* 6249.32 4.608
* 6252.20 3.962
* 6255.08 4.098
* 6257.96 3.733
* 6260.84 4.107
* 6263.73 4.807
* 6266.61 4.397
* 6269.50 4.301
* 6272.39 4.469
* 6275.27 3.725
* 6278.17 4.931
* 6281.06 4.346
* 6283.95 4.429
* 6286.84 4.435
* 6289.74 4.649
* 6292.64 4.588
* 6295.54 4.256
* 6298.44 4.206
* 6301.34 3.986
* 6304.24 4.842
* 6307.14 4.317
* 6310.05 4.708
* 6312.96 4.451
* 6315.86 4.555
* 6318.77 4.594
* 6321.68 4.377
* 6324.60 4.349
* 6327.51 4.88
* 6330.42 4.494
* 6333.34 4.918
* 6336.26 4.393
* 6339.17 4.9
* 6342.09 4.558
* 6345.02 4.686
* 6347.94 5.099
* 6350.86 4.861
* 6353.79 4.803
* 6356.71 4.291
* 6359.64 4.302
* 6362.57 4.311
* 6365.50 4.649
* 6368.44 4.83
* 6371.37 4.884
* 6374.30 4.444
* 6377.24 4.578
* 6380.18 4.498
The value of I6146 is 1.3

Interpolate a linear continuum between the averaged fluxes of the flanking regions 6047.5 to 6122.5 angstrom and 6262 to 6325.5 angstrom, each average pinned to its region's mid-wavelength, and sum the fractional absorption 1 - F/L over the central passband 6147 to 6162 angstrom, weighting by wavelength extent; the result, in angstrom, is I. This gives 1.08 angstrom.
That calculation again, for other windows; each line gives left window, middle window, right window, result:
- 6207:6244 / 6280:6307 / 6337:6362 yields 0.3 angstrom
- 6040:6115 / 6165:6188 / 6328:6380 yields 1.5 angstrom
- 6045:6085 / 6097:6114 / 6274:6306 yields 0.5 angstrom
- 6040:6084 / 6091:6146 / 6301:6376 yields 2.3 angstrom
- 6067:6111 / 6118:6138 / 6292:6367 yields 0.7 angstrom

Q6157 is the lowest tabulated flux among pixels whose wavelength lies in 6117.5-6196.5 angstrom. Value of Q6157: 3.195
